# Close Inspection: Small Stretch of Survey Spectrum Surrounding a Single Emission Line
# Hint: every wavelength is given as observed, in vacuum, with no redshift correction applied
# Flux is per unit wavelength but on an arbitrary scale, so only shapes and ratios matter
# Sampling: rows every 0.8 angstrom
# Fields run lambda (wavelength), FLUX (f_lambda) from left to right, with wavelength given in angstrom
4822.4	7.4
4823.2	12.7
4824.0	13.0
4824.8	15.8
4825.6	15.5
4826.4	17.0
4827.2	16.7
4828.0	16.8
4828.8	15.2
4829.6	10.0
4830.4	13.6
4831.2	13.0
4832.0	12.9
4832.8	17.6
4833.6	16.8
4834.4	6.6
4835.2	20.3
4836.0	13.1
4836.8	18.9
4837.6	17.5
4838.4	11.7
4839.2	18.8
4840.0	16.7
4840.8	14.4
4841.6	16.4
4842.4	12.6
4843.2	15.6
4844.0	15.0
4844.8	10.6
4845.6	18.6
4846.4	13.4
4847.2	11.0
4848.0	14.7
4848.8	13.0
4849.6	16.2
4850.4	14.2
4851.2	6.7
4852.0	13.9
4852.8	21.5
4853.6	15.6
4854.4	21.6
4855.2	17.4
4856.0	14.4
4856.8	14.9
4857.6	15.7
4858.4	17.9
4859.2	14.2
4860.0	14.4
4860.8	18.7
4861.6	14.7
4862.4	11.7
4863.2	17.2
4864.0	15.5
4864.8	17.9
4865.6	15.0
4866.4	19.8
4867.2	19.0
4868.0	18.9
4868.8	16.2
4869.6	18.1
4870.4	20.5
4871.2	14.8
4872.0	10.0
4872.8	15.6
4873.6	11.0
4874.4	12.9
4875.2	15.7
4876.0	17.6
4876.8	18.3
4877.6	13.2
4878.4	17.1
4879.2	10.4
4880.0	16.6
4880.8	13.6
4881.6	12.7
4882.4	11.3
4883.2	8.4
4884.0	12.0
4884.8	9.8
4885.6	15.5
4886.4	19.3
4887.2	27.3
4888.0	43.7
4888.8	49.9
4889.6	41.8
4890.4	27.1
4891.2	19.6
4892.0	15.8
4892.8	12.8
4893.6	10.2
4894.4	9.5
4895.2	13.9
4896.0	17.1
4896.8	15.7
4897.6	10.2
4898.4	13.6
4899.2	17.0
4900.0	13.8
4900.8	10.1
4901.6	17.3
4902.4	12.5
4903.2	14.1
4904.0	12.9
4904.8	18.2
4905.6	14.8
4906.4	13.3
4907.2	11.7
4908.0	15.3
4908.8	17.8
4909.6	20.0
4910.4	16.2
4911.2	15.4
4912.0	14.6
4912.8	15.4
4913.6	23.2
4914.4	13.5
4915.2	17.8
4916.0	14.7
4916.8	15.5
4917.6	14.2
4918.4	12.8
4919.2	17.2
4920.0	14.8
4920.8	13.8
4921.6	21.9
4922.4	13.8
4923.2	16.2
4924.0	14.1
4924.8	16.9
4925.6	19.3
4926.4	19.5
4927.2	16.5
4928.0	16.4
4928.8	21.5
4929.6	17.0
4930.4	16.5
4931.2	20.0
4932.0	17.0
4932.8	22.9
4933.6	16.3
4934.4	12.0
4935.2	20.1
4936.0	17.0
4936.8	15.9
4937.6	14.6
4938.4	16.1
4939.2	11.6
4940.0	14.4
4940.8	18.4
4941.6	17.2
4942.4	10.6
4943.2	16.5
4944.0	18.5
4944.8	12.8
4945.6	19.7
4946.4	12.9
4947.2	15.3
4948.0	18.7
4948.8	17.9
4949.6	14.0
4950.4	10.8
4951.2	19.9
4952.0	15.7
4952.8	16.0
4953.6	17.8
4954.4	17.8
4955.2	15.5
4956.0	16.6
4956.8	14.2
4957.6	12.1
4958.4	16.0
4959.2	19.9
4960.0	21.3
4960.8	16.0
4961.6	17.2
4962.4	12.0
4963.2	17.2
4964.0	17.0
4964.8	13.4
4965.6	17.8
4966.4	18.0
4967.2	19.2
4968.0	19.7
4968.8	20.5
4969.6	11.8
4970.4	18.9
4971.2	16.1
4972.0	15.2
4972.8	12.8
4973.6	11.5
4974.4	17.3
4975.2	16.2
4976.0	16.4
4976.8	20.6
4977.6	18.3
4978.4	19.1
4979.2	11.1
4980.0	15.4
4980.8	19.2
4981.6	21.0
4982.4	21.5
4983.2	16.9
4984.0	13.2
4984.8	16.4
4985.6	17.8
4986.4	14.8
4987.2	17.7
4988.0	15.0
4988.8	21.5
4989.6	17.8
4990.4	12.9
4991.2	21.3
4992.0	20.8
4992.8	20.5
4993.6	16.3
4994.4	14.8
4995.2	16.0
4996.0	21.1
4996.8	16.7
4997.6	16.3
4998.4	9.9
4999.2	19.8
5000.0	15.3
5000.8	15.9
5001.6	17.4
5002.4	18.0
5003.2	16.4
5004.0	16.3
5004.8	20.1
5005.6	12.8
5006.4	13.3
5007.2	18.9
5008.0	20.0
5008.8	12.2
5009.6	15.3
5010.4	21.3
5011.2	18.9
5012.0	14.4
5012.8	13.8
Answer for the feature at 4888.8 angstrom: Hgamma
